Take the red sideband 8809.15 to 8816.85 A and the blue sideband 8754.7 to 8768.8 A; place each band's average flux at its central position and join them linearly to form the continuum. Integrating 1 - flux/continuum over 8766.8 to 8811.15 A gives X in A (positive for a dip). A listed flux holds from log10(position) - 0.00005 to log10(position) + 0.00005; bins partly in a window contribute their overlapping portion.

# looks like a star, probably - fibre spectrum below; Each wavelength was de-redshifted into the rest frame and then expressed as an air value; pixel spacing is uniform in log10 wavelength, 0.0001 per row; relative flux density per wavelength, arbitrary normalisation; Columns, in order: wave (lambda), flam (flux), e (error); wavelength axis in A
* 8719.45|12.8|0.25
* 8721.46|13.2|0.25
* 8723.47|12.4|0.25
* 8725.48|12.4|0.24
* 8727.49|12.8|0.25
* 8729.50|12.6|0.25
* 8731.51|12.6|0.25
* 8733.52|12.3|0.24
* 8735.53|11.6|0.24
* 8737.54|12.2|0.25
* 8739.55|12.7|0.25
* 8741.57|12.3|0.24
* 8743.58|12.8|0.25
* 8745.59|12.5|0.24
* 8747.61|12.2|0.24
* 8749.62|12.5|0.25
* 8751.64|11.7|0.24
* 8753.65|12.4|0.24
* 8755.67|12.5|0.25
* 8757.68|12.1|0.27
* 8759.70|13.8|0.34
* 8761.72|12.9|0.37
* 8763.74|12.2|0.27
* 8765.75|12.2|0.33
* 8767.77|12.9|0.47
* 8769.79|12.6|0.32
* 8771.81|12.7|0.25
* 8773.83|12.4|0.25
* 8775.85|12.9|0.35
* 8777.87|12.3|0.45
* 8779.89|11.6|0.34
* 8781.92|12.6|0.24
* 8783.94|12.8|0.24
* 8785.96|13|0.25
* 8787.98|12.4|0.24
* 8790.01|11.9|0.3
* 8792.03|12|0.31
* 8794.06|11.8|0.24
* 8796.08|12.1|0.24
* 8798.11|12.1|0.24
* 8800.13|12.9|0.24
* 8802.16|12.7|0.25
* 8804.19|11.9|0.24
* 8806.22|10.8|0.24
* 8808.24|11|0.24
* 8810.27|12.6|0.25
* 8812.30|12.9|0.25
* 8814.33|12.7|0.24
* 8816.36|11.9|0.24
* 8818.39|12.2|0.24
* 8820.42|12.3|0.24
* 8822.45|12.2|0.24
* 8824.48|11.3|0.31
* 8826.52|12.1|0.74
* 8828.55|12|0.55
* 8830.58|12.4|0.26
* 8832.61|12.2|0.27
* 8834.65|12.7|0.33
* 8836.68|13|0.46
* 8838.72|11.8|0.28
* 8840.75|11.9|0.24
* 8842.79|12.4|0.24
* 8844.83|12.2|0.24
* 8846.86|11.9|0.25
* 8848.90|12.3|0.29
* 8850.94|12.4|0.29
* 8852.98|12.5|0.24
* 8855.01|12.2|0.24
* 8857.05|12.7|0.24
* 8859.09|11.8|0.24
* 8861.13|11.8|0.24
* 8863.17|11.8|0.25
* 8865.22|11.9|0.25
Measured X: 1.15 A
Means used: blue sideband 12.7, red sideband 12.5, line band 12.3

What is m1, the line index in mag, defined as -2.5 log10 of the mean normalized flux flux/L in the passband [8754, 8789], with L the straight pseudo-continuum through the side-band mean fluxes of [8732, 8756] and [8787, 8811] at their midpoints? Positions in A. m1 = -0.04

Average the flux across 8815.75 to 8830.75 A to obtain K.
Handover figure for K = 12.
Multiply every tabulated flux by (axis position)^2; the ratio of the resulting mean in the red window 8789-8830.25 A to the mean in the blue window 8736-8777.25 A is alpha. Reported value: 0.98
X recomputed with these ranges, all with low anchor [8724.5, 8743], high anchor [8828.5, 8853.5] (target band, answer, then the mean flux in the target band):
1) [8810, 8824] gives 0.0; 12.3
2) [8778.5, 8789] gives -0.1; 12.5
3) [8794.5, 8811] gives 0.4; 12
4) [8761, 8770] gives -0.1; 12.6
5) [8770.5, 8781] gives 0.0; 12.4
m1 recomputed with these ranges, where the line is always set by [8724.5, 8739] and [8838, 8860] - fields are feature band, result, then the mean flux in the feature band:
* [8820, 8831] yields 0.02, 12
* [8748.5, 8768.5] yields -0.02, 12.5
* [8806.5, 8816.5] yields 0.01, 12.1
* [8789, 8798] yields 0.03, 12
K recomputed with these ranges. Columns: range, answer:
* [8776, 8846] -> 12.2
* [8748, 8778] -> 12.5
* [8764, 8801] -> 12.4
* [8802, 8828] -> 12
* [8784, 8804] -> 12.3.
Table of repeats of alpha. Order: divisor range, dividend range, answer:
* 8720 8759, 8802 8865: 1.00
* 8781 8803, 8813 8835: 0.99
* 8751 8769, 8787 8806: 0.98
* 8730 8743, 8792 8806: 1.00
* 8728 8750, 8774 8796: 1.00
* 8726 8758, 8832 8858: 1.02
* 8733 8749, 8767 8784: 1.02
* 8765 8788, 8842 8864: 0.99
